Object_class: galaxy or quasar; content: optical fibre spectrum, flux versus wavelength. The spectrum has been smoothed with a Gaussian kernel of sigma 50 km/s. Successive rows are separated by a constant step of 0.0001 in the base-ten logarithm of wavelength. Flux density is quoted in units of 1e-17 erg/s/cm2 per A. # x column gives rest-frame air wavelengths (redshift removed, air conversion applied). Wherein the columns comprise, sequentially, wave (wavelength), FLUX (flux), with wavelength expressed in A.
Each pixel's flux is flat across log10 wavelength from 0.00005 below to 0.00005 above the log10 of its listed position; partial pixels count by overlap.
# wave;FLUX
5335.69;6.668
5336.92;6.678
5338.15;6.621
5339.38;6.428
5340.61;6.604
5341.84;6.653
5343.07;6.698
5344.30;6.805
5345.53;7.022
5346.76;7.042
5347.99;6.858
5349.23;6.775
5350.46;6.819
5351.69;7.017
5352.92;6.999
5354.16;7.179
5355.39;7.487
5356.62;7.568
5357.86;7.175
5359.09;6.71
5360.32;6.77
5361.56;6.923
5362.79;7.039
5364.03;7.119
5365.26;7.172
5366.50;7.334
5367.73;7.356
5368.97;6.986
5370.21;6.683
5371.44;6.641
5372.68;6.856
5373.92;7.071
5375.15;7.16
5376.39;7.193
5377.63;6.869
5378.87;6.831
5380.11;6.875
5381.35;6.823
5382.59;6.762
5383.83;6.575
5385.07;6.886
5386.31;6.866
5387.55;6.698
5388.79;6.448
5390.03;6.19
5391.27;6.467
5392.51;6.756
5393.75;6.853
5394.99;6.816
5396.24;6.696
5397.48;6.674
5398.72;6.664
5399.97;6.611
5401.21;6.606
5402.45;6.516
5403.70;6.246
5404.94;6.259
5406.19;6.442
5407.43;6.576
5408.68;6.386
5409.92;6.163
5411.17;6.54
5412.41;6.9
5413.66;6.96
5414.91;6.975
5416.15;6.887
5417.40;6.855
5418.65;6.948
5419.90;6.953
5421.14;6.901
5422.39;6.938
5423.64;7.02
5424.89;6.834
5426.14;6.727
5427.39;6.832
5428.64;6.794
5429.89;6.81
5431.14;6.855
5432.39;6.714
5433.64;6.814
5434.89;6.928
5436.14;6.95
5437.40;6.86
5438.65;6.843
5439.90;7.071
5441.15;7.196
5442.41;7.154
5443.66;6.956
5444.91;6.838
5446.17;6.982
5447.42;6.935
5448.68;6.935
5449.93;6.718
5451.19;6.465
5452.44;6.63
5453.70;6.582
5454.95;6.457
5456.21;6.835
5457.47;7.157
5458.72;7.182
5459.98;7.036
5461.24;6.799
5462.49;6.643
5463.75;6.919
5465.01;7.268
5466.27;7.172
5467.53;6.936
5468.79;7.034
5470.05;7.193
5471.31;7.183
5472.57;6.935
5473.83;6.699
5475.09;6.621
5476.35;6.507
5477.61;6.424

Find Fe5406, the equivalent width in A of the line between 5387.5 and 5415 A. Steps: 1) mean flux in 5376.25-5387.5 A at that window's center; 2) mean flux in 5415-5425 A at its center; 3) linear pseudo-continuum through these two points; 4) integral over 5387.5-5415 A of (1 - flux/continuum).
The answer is 1.2 A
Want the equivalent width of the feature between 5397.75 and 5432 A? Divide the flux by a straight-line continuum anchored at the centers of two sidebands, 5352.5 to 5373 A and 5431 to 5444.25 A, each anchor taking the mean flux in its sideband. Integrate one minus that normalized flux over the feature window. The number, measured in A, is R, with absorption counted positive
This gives 1.3 A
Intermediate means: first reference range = 7.06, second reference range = 6.94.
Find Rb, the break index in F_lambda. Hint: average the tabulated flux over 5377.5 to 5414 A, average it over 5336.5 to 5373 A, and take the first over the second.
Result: 0.96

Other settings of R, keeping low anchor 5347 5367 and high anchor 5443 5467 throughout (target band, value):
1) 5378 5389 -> 0.4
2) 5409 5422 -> 0.3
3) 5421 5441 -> 0.1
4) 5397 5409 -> 0.8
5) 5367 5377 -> 0.0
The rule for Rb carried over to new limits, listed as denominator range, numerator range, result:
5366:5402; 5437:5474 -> 1.02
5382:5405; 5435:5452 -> 1.04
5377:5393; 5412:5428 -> 1.03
